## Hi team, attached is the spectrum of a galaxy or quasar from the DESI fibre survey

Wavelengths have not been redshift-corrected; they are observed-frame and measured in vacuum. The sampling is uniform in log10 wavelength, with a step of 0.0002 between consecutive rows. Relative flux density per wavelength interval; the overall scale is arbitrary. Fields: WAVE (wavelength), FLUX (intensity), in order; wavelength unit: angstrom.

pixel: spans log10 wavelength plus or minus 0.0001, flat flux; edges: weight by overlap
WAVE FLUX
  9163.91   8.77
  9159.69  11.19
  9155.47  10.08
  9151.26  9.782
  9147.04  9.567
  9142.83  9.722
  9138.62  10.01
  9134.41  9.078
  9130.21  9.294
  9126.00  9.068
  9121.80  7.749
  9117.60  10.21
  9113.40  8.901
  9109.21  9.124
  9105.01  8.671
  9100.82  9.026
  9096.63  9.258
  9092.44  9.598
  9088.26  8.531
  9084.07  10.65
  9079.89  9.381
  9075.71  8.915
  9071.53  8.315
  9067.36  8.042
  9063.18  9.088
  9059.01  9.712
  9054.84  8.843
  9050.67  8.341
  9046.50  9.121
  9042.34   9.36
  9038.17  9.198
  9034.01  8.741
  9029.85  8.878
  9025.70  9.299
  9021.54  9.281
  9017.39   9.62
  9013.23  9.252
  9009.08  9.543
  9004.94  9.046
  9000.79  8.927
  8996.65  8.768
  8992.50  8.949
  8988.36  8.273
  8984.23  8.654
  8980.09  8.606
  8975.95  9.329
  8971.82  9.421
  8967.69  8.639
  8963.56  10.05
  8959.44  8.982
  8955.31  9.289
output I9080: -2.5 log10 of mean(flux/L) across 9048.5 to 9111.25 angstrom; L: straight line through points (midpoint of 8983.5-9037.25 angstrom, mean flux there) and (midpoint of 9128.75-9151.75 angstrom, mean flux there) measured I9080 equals 0.03 mag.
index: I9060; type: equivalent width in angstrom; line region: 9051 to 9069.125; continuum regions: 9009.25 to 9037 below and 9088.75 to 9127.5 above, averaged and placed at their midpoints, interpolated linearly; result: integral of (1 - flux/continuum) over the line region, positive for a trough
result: 0.5 angstrom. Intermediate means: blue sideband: 9.2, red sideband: 9.05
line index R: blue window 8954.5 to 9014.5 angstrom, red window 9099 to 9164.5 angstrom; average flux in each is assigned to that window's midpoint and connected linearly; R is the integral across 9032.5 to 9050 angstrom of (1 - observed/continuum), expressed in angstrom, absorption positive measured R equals 0.2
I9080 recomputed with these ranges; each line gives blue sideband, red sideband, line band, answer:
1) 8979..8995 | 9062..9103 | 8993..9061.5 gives -0.04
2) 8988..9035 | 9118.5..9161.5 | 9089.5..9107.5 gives 0.03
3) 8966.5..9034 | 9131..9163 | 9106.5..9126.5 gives 0.08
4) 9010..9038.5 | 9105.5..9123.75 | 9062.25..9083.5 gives 0.03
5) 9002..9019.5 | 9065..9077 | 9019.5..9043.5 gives -0.01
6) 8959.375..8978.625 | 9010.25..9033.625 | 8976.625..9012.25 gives 0.05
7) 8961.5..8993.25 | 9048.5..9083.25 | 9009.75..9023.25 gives -0.05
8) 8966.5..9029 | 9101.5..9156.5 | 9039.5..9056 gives 0.03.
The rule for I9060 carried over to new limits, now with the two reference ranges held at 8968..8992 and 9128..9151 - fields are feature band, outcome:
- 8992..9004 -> 0.1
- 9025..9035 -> 0.1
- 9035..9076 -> 1.3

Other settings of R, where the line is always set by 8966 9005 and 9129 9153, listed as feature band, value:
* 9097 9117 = 0.8 angstrom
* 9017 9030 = -0.4 angstrom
